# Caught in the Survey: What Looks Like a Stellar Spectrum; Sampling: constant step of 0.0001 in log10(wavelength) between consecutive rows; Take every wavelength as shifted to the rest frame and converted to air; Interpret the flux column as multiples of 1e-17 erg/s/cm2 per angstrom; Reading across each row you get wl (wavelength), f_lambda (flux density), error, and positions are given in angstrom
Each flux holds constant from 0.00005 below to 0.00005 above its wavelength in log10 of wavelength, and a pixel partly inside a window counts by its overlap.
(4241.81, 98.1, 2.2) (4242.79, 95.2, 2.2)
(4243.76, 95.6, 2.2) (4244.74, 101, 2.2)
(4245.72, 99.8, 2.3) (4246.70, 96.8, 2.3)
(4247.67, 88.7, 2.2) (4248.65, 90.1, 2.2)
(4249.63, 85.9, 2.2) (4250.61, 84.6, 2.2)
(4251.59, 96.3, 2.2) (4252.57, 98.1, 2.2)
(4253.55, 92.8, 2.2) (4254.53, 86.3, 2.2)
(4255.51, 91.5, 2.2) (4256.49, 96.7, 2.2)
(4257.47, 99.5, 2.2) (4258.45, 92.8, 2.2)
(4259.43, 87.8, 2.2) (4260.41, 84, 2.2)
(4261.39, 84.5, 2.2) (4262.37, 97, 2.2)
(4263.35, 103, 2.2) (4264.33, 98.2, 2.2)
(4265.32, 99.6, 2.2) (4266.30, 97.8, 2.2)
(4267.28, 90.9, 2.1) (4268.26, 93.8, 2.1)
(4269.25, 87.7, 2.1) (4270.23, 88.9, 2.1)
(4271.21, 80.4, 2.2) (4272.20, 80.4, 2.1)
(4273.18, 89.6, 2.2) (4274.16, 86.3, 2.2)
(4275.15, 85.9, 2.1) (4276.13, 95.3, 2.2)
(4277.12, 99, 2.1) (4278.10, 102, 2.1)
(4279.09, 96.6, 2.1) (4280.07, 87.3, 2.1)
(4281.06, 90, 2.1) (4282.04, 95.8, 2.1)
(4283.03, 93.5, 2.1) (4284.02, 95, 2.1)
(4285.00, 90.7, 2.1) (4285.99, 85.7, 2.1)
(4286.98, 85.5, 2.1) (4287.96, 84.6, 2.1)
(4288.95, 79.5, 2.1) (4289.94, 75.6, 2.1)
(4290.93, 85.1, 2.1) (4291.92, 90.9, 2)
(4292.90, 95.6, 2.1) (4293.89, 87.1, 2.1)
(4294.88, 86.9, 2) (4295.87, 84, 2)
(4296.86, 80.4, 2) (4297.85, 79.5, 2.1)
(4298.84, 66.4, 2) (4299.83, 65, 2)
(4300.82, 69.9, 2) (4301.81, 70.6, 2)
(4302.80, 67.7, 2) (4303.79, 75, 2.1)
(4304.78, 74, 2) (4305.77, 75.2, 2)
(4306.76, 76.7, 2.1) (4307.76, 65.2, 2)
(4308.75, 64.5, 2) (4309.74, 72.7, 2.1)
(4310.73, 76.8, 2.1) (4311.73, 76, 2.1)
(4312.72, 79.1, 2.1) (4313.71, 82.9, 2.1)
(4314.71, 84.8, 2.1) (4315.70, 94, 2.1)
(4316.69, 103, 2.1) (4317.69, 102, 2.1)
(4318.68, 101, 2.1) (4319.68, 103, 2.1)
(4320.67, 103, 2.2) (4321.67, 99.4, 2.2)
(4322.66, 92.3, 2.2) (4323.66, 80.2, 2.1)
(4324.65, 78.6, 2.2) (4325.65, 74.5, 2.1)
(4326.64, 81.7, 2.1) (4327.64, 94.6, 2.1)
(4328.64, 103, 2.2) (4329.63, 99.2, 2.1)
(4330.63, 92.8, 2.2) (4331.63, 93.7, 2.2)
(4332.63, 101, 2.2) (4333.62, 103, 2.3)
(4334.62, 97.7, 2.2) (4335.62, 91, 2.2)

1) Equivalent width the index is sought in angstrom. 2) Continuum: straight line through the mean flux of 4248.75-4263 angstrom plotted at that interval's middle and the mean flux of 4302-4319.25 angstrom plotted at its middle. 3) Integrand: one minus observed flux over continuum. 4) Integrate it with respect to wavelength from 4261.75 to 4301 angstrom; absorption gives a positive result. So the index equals -0.9 angstrom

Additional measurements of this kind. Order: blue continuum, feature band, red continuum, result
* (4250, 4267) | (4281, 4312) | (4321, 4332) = 3.97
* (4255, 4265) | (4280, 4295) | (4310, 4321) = 0.67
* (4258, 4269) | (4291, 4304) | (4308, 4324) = 1.64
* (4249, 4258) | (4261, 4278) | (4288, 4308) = -0.95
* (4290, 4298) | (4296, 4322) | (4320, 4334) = 2.38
